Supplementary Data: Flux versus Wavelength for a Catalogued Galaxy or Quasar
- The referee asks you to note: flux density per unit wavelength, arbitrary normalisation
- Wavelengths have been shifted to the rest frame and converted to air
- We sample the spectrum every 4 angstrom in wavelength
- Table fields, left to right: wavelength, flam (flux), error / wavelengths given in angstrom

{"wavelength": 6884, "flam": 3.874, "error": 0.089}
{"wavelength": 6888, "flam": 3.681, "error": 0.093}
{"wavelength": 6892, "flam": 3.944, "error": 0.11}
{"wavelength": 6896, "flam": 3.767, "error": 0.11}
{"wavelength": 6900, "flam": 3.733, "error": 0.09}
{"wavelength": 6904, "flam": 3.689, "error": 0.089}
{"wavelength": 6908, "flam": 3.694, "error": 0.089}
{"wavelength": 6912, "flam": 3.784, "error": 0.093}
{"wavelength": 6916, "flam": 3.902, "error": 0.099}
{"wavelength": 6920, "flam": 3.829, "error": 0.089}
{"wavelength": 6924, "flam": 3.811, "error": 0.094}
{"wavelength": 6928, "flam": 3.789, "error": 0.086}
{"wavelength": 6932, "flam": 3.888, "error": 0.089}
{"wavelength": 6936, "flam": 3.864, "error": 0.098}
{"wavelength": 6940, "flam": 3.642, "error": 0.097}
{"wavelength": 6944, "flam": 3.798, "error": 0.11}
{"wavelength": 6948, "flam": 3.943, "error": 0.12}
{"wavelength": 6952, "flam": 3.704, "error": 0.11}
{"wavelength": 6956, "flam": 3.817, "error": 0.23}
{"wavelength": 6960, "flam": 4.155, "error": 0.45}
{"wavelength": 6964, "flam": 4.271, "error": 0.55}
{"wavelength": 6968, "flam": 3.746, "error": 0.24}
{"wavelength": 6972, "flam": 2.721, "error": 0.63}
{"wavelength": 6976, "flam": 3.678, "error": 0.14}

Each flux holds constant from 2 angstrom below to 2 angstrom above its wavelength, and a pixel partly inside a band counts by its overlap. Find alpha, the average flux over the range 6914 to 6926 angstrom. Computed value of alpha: 3.85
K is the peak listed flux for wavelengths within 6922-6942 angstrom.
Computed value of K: 3.888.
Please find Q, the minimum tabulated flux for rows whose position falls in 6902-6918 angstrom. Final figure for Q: 3.689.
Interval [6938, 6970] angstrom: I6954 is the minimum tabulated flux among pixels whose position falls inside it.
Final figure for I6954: 3.642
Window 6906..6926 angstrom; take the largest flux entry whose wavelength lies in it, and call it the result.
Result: 3.902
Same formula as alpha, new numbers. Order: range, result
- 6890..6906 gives 3.78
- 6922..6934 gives 3.83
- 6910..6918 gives 3.84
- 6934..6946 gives 3.77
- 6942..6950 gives 3.87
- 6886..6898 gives 3.8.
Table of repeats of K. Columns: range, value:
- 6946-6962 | 4.155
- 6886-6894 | 3.944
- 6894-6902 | 3.767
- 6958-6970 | 4.271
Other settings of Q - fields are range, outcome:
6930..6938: 3.864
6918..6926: 3.811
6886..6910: 3.681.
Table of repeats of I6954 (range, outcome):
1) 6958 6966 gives 4.155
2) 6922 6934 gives 3.789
